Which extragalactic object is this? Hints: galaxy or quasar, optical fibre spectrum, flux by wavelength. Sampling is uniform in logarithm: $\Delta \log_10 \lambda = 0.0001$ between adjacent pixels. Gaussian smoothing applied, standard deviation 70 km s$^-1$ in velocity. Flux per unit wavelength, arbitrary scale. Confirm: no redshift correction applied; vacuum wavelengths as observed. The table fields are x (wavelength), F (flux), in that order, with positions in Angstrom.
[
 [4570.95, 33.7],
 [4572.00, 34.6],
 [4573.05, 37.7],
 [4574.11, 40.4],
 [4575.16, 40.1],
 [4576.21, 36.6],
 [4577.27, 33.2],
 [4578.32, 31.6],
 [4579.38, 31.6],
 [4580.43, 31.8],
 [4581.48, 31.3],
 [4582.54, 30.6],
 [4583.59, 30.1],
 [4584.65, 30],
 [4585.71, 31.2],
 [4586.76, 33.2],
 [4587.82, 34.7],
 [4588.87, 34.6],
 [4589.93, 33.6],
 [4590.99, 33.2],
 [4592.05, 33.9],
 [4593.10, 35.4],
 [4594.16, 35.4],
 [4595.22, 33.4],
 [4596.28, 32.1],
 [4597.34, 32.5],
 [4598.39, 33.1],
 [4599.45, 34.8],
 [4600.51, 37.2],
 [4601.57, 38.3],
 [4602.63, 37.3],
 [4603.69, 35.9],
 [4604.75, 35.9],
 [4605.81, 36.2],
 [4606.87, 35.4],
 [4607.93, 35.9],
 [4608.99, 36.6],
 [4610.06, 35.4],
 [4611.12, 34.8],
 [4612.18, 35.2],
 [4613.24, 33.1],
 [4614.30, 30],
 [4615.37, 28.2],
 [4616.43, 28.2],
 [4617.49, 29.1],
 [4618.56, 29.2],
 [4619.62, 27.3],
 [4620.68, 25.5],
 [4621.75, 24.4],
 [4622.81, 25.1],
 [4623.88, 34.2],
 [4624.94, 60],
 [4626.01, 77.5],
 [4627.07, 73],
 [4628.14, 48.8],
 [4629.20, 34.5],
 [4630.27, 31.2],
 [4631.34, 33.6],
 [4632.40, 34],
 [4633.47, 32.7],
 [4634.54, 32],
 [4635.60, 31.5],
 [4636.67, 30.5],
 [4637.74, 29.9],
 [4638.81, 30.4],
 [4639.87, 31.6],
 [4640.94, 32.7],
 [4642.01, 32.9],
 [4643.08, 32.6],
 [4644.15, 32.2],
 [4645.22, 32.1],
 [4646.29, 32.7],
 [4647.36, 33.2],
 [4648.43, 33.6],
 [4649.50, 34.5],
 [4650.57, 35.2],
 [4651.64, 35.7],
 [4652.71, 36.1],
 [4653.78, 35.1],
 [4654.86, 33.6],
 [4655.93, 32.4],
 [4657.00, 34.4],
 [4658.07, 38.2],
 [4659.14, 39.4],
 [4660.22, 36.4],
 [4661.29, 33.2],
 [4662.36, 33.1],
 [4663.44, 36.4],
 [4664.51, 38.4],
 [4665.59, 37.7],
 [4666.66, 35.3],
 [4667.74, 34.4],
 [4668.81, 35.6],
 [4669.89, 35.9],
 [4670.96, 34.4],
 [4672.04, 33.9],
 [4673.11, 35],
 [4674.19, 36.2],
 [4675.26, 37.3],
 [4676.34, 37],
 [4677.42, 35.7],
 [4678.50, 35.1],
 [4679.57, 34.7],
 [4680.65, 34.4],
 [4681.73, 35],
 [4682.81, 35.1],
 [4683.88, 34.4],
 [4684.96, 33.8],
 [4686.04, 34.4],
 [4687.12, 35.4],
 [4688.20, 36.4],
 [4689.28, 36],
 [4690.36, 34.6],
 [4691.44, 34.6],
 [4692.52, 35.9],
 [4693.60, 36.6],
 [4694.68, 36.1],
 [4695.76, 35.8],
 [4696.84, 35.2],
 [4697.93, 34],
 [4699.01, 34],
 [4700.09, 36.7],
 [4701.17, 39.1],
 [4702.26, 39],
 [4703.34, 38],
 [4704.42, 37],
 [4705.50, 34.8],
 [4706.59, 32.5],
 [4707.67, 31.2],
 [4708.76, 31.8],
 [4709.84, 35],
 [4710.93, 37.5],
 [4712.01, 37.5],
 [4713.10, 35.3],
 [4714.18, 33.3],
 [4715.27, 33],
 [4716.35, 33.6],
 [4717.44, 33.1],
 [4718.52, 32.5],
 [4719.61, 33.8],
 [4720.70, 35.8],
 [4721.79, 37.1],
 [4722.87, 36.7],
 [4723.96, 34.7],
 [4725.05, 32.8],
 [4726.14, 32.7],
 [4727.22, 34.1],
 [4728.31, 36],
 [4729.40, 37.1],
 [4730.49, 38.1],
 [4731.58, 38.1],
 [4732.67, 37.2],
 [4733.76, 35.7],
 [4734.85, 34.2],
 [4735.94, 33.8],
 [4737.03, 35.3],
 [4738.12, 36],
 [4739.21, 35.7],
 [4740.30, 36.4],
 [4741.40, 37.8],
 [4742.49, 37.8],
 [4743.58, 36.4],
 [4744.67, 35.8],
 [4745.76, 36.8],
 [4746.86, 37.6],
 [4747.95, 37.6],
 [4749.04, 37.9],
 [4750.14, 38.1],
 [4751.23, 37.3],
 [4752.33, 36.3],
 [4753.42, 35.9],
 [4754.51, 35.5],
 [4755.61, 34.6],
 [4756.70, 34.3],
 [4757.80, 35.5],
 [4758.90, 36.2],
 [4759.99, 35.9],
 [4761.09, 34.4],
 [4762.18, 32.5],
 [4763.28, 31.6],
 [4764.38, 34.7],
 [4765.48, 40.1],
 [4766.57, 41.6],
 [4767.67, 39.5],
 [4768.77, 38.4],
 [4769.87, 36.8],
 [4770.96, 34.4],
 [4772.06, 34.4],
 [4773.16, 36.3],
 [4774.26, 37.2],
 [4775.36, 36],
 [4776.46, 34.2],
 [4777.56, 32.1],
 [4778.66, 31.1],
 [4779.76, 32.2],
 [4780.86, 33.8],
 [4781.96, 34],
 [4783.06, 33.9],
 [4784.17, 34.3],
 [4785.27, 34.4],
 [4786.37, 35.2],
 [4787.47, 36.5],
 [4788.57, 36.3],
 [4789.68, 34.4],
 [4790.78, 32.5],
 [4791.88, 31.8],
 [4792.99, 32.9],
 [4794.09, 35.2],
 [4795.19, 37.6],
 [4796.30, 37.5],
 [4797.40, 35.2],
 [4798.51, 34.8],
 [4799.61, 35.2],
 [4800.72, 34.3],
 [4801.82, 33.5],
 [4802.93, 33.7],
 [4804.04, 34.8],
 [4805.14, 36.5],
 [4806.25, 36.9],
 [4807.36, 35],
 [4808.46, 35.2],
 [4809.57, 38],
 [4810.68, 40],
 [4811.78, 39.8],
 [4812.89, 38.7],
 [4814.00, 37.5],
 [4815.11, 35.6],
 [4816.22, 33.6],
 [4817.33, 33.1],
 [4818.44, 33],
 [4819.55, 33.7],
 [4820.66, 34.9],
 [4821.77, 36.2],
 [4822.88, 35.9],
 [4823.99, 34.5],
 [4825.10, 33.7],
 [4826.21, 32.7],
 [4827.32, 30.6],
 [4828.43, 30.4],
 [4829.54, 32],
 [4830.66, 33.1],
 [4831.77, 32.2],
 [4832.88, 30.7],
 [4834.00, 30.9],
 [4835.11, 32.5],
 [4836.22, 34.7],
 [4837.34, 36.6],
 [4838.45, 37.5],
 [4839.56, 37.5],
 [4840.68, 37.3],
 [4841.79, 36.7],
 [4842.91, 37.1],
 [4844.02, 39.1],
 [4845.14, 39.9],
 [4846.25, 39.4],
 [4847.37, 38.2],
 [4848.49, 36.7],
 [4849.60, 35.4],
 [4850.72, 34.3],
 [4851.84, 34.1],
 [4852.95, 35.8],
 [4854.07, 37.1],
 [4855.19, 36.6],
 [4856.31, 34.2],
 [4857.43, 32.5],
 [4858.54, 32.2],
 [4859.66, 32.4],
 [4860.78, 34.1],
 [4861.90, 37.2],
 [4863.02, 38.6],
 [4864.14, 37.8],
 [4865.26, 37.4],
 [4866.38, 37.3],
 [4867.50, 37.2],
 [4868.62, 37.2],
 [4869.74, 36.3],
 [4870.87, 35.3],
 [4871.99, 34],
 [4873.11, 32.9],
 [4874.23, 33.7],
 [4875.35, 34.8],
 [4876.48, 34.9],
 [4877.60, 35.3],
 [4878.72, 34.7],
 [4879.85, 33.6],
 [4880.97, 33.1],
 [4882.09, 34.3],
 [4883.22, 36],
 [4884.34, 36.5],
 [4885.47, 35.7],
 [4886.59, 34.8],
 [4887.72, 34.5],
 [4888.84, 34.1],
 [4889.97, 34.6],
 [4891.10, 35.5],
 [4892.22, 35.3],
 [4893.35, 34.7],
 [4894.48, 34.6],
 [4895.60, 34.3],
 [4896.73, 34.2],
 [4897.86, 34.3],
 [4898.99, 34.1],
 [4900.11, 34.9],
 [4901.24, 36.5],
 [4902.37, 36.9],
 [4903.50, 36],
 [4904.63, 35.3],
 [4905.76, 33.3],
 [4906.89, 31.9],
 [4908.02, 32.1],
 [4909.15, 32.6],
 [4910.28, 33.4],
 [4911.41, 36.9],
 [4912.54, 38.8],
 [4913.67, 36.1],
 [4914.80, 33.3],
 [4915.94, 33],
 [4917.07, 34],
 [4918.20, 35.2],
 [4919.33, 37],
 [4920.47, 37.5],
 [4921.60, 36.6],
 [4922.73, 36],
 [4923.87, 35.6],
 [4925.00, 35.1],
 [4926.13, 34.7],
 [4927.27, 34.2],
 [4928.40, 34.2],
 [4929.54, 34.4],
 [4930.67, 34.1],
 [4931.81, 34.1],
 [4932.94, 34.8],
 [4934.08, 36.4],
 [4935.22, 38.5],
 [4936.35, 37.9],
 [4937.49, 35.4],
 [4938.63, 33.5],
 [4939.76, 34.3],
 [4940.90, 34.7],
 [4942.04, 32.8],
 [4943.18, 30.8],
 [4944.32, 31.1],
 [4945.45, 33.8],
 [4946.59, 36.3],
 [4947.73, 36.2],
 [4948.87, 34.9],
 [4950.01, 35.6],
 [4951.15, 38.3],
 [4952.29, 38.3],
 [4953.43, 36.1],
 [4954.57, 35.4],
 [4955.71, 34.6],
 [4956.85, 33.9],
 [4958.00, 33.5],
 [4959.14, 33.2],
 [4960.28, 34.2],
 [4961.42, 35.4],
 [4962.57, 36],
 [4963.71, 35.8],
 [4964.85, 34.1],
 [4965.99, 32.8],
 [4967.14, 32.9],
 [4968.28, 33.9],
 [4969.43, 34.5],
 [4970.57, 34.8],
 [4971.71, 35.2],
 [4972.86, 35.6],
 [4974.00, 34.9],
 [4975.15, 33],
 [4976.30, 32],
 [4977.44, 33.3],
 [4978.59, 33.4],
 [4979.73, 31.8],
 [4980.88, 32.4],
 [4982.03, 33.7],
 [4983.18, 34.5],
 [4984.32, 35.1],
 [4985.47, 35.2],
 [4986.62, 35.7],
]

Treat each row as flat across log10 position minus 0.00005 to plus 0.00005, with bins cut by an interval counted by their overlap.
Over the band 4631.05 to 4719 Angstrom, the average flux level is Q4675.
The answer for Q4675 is 34.7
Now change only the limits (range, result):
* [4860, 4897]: 35.3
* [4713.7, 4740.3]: 35.1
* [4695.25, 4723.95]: 35.1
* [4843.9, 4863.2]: 35.9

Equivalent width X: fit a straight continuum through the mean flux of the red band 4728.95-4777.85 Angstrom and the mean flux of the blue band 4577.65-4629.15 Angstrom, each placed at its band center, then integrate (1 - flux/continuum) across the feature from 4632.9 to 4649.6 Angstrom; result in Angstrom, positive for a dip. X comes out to 1.6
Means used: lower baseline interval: 35.3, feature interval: 32.1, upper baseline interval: 36.2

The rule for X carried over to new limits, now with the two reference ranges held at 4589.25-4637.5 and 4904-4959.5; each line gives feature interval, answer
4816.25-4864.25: 0.26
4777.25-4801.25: 0.60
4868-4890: 0.12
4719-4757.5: -0.74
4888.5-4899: 0.11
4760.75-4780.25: -0.09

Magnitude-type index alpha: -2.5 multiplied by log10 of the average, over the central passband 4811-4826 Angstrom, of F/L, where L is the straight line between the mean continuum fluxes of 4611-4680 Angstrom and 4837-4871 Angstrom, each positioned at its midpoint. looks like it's 0.02 mag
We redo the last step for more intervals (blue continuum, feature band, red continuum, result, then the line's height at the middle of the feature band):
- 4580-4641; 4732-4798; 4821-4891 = -0.018 mag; 35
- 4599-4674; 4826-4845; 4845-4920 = 0.026 mag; 35.2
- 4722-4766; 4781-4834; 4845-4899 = 0.029 mag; 35.6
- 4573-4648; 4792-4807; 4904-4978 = -0.012 mag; 34.7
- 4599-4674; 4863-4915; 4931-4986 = -0.011 mag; 34.7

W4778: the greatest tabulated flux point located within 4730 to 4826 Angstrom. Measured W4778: 41.6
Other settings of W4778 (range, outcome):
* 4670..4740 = 39.1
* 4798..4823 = 40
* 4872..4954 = 38.8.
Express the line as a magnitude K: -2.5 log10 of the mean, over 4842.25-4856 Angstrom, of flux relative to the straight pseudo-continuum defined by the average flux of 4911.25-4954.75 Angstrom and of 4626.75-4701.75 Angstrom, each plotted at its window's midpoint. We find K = -0.05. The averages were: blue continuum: 35.2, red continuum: 35.3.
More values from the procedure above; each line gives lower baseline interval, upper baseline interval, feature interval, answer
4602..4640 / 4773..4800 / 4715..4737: 0.00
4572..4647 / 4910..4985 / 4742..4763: -0.04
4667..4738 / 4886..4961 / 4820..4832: 0.05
